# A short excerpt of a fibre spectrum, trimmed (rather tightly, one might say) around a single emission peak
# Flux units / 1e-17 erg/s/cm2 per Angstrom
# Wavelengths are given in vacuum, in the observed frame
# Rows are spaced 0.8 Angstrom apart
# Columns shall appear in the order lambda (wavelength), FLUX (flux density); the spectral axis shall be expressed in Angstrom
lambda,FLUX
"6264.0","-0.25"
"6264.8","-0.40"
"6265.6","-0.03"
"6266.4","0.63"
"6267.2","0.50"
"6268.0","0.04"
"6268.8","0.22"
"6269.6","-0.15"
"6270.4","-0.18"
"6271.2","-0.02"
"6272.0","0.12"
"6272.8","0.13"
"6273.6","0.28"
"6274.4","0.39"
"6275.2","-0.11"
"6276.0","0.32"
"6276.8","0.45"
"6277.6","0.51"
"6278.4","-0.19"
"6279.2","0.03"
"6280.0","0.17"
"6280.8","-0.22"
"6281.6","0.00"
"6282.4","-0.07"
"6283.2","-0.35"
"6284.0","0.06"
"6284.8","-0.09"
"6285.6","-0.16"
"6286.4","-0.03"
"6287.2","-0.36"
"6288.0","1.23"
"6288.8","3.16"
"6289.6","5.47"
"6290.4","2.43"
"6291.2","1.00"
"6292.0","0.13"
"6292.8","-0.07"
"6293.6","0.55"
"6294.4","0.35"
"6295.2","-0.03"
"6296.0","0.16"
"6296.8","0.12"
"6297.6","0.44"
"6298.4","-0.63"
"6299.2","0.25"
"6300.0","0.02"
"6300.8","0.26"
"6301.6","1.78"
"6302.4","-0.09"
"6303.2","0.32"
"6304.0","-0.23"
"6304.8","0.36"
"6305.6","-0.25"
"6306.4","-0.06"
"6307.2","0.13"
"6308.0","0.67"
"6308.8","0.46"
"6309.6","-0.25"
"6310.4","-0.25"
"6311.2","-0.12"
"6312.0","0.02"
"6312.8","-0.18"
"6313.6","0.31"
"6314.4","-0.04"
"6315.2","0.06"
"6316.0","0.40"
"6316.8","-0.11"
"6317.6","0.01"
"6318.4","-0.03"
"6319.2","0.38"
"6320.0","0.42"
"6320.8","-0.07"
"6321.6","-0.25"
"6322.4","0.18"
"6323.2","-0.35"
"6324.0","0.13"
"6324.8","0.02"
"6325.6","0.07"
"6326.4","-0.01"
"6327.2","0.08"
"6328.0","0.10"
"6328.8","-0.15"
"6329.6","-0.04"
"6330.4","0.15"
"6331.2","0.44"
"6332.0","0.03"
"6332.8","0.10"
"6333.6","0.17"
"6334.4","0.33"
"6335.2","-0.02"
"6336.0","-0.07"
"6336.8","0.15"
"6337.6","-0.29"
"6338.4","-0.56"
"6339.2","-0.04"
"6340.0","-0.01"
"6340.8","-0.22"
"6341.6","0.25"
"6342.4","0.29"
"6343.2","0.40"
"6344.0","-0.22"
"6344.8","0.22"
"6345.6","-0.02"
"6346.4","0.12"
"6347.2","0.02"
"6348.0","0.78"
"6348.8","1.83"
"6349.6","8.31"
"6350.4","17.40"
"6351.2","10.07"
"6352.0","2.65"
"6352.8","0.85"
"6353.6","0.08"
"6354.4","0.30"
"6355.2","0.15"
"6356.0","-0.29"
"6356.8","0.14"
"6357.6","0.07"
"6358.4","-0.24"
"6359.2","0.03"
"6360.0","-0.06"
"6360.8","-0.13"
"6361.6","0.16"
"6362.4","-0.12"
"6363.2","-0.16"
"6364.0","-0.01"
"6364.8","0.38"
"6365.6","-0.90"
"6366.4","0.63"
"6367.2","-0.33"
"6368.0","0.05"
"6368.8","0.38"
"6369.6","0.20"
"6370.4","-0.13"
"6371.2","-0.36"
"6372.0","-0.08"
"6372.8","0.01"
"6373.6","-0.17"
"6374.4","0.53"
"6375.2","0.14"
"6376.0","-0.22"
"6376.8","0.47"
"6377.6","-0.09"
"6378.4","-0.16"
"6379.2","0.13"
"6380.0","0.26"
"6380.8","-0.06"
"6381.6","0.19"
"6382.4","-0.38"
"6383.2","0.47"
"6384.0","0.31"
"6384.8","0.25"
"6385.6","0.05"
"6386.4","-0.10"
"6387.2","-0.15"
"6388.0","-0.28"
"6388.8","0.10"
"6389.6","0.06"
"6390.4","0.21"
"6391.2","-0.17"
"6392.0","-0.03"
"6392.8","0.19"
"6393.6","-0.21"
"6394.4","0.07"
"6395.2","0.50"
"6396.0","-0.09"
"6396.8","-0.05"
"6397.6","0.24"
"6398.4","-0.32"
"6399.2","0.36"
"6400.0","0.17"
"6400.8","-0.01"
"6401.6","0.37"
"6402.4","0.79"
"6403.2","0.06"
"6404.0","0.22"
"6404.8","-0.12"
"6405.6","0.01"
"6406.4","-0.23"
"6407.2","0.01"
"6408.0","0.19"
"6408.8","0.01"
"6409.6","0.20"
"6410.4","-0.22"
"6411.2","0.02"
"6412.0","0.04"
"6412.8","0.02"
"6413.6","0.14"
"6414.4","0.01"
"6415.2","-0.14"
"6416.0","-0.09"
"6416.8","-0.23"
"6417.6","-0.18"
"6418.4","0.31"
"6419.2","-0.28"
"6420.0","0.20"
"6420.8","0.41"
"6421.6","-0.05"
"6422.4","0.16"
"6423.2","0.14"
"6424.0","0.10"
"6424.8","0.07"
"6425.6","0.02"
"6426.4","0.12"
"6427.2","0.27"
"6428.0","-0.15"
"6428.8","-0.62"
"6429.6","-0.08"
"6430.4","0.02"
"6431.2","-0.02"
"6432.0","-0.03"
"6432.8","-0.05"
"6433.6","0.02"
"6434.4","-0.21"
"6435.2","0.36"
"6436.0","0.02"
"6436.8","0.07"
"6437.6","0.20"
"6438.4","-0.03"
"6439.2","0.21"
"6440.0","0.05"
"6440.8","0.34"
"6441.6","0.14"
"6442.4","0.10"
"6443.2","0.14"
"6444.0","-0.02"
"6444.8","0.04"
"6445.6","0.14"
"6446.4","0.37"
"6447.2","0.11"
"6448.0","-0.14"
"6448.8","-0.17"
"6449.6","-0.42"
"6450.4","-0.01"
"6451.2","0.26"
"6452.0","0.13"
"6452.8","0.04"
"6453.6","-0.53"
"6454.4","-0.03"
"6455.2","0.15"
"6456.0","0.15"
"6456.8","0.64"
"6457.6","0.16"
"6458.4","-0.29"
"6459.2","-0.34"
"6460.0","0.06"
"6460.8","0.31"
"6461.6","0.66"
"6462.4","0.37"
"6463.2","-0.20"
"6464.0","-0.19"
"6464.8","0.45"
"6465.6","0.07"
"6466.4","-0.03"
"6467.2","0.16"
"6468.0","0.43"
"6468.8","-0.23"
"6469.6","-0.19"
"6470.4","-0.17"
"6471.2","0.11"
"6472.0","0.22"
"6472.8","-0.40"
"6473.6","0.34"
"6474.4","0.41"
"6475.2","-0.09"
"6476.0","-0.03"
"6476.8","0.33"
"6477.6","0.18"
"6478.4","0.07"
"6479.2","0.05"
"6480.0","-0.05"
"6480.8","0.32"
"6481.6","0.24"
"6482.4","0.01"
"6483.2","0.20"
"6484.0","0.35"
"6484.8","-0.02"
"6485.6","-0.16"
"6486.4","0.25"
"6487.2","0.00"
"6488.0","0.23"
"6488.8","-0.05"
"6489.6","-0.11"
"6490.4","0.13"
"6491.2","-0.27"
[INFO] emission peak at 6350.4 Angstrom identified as [O III]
